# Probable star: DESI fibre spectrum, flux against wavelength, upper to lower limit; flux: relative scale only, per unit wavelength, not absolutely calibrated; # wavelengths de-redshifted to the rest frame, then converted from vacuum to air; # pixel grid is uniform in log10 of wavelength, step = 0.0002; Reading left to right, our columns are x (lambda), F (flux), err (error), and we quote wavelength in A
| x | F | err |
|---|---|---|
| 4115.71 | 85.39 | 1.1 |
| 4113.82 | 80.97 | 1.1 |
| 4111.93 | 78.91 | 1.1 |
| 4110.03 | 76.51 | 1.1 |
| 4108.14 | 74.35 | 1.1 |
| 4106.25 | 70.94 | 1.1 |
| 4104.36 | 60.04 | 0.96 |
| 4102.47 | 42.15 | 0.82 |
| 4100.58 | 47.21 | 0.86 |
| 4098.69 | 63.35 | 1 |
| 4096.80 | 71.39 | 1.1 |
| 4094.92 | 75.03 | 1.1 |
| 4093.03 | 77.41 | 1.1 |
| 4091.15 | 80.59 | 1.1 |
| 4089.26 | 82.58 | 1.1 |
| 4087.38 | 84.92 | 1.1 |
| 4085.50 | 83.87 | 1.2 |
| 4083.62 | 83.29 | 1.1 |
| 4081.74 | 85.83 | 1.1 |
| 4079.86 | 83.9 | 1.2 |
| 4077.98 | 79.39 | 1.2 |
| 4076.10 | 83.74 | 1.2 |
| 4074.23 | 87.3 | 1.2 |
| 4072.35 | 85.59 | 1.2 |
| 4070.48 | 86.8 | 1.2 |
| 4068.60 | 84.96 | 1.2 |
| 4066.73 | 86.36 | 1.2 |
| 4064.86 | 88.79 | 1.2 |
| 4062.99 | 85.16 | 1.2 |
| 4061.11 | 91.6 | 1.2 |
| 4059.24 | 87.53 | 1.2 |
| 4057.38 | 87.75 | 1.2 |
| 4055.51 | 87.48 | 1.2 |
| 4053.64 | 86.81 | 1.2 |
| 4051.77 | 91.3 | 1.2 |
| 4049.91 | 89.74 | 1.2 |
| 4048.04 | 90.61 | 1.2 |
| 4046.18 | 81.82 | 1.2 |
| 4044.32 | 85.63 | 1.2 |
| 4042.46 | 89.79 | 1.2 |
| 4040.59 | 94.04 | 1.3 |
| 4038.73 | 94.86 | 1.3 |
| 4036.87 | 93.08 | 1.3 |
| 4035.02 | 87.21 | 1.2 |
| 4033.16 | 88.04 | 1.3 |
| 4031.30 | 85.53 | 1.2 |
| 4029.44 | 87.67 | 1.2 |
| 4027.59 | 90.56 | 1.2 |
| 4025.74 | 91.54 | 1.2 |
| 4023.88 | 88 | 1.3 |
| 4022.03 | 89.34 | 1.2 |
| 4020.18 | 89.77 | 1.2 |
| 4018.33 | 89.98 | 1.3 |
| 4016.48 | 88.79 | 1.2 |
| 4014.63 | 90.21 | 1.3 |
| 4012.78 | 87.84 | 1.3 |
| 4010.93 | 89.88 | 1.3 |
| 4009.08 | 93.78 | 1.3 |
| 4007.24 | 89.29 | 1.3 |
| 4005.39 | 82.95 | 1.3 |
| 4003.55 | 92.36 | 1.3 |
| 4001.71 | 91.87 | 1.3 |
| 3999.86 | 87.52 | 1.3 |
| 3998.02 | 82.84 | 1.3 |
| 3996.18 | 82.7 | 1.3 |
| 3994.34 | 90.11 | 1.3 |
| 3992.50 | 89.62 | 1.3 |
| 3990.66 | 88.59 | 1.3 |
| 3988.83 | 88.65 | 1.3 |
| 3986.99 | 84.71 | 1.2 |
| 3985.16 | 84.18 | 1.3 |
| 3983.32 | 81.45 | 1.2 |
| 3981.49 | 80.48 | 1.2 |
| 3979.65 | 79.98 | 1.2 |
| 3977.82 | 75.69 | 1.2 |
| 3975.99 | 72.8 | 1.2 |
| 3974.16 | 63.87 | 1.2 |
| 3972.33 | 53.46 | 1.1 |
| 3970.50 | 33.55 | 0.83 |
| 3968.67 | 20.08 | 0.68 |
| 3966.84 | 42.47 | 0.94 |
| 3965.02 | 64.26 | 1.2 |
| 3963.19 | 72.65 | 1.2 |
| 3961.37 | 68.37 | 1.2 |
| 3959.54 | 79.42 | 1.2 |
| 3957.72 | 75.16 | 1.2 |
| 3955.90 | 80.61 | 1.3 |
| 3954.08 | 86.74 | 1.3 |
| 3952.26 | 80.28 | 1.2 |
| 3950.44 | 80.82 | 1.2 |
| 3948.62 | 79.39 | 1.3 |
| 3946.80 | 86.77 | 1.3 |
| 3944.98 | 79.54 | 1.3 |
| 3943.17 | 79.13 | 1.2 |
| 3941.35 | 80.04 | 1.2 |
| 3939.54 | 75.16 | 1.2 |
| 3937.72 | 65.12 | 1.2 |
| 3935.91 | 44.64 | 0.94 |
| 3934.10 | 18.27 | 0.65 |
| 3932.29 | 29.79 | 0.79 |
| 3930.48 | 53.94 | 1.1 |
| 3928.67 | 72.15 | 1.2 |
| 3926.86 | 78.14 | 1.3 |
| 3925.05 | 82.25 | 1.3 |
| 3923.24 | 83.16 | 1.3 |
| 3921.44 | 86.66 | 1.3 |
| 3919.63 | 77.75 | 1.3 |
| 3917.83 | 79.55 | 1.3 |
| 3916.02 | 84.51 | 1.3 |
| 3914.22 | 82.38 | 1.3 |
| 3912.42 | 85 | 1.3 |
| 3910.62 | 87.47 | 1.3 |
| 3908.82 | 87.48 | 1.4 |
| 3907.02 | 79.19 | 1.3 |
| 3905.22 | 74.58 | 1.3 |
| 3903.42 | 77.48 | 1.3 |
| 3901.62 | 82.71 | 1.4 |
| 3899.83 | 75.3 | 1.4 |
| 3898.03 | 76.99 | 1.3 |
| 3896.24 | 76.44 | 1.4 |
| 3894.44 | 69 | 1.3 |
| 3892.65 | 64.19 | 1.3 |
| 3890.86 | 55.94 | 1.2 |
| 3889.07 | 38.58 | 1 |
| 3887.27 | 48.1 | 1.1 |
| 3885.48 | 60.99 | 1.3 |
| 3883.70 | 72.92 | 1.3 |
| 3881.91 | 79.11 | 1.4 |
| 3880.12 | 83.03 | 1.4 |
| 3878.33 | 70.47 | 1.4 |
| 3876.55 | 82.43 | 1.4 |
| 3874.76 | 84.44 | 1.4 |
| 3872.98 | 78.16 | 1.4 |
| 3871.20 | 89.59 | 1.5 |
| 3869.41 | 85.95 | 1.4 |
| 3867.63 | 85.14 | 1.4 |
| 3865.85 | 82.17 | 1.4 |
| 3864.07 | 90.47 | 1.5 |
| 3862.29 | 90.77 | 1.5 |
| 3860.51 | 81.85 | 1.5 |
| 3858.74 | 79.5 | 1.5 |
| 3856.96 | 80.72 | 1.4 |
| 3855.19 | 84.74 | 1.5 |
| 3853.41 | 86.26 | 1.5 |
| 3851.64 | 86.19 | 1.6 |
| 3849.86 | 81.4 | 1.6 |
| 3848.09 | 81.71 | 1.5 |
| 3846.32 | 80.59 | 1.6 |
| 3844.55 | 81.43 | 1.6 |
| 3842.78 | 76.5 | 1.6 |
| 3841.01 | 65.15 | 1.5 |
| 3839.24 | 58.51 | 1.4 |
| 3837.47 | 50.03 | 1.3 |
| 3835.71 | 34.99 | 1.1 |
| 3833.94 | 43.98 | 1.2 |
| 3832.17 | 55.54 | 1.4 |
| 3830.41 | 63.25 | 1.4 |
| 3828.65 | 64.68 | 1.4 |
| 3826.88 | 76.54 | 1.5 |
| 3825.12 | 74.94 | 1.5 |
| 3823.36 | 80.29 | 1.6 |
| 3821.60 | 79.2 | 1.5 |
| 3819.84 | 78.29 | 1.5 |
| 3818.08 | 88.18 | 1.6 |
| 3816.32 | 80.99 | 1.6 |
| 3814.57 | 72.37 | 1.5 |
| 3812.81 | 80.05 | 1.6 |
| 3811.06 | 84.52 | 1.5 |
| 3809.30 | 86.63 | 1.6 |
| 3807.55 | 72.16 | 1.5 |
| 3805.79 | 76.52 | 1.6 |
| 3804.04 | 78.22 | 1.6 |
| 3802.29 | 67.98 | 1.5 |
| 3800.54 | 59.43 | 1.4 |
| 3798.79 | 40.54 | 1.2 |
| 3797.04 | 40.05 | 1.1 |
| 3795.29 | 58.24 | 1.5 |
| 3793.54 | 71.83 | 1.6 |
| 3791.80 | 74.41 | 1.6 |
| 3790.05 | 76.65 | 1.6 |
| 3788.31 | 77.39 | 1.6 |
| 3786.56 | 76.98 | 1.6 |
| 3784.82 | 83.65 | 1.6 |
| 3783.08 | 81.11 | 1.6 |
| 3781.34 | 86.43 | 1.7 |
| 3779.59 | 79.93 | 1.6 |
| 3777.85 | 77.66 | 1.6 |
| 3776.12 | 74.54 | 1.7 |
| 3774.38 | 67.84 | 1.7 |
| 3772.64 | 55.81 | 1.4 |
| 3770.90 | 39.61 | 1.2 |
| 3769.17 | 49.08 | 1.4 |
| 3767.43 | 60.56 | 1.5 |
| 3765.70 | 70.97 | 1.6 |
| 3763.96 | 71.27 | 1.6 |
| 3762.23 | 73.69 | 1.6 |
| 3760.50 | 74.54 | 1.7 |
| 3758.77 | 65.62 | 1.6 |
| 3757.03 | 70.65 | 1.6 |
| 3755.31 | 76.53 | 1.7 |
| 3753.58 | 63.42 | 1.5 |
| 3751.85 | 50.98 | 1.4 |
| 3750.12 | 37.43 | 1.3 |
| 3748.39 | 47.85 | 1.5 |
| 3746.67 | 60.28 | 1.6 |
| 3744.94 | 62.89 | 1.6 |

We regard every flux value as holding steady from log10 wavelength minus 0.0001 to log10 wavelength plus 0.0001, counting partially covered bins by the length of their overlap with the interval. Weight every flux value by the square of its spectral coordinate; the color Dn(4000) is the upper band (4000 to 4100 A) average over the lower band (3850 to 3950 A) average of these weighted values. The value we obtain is 1.24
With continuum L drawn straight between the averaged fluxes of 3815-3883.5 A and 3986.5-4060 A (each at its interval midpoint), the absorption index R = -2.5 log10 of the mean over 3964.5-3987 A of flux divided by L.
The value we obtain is 0.32 mag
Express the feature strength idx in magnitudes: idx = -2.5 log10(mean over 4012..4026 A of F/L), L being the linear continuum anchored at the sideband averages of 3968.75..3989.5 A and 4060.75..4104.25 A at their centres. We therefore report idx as -0.21 mag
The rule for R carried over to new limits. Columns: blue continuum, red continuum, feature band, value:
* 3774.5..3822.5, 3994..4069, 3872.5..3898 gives 0.15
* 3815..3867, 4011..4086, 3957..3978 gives 0.36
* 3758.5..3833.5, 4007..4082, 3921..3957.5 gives 0.14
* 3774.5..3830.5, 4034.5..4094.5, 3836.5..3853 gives 0.03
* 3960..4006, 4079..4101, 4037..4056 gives -0.18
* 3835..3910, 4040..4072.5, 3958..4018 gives 0.08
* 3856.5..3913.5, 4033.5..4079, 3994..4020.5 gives -0.05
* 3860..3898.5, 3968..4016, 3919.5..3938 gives 0.23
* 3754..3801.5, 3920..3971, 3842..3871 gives -0.23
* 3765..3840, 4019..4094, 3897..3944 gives 0.06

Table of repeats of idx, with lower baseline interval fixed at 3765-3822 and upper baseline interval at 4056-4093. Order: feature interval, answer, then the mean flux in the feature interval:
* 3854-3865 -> -0.14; 84.7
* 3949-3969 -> 0.14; 69.9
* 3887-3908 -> 0.11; 68.9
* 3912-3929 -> -0.05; 81.3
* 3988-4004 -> -0.09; 88.1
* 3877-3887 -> 0.05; 72.2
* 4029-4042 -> -0.09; 90.1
